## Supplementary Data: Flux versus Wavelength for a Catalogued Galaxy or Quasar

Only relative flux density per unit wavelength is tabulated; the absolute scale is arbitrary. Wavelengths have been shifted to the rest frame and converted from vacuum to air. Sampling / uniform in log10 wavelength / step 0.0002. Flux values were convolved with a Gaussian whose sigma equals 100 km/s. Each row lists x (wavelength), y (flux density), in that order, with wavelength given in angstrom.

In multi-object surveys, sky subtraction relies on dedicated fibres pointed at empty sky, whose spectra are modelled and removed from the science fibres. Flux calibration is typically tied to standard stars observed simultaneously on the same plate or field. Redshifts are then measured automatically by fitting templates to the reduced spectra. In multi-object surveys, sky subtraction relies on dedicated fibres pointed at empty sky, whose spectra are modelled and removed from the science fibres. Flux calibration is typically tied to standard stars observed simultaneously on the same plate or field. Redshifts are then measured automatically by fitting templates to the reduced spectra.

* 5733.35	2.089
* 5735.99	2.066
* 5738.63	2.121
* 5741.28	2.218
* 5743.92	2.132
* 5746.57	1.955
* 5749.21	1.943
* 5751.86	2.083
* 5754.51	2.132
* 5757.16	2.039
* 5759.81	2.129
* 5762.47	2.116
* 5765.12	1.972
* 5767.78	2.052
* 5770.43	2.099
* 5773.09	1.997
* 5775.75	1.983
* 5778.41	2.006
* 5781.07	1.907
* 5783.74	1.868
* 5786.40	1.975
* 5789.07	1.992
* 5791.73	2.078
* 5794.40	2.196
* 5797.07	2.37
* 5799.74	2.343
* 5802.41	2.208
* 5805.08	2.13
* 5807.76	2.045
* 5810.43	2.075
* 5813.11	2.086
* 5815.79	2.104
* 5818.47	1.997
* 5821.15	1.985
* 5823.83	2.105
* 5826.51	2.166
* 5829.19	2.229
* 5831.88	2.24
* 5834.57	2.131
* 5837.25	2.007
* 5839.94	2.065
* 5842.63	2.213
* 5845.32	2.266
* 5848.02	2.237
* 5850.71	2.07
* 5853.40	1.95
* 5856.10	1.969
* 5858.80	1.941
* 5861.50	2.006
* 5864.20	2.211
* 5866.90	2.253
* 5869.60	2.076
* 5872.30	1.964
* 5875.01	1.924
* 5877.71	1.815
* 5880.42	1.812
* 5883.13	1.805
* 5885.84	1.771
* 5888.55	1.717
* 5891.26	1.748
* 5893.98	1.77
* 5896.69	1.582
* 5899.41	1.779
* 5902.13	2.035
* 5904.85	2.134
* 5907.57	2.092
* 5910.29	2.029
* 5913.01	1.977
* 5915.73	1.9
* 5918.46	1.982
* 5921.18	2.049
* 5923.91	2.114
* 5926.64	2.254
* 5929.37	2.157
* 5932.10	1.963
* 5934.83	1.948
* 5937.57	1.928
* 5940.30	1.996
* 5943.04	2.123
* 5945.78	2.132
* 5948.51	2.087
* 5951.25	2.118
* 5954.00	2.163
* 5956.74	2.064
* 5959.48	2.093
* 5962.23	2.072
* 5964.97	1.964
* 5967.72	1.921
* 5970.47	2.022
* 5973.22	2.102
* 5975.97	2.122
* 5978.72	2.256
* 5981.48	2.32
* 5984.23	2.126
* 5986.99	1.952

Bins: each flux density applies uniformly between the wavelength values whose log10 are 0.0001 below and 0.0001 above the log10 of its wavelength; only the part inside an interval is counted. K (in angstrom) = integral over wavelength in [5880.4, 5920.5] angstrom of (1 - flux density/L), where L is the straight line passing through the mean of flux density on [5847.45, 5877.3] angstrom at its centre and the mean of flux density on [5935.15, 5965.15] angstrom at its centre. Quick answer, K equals 3.4 angstrom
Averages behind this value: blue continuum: 2.04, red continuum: 2.07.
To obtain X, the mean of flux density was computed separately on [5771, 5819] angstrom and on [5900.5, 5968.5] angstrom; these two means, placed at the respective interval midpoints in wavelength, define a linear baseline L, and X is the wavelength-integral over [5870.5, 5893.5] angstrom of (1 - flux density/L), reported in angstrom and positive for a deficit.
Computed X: 2.7 angstrom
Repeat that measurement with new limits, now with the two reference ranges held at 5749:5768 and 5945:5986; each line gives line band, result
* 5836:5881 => 0.7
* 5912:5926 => 0.5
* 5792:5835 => -1.5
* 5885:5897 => 2.1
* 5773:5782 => 0.4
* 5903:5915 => 0.2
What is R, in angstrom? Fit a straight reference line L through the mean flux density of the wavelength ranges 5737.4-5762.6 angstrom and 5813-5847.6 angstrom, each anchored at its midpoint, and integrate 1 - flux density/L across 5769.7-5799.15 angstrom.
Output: 0.75 angstrom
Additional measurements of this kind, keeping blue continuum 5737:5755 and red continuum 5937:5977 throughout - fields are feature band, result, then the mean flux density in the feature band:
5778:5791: 0.8 angstrom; 1.95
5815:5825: 0.1 angstrom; 2.04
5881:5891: 1.5 angstrom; 1.77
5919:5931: -0.4 angstrom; 2.13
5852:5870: 0.1 angstrom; 2.06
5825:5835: -0.6 angstrom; 2.2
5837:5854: -0.5 angstrom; 2.13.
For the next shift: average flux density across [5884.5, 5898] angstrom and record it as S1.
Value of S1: 1.72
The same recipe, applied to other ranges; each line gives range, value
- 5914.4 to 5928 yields 2.06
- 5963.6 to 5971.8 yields 1.97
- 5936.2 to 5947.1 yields 2.04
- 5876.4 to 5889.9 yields 1.78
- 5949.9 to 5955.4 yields 2.14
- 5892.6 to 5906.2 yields 1.86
